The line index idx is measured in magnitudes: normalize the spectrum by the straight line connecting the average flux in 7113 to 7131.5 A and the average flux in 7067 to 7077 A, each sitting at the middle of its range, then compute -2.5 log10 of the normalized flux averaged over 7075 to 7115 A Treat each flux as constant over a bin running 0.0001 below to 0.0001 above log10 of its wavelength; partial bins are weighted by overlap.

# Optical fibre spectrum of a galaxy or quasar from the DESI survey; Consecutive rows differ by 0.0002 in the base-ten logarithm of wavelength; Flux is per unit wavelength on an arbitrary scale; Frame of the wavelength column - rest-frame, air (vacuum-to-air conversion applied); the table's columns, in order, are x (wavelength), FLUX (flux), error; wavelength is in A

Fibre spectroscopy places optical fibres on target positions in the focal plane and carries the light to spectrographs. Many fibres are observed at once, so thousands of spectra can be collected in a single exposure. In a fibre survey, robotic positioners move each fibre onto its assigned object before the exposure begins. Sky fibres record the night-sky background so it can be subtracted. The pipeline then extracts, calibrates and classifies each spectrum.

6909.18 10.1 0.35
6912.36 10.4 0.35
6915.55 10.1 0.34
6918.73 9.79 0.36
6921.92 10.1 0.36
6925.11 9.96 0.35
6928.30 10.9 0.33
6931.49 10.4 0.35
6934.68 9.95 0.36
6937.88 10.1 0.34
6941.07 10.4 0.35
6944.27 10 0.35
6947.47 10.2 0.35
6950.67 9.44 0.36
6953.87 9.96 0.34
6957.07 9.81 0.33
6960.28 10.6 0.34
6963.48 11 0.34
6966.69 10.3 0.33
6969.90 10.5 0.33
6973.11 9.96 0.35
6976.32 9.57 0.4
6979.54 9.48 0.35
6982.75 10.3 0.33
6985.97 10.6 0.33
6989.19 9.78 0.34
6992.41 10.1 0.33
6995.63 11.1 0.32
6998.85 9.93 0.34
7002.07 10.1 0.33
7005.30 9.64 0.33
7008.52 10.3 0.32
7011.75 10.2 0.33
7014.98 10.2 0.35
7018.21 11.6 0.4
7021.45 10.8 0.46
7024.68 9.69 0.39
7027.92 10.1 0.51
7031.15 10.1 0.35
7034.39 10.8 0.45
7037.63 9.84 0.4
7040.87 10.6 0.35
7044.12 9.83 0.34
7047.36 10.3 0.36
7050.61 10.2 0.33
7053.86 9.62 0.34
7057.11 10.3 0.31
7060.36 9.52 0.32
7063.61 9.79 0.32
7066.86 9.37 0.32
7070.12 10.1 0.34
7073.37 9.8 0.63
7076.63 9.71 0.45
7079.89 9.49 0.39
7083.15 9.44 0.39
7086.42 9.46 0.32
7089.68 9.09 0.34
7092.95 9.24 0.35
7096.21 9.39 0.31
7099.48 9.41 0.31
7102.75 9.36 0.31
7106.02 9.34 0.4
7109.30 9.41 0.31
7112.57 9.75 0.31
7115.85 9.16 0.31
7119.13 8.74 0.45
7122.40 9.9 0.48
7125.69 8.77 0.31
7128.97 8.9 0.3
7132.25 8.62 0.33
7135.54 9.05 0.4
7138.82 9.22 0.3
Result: 0.01 mag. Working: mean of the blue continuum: 9.82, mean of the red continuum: 9.11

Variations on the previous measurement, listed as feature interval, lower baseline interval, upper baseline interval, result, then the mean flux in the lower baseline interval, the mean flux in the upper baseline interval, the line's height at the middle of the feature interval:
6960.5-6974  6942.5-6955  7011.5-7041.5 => -0.05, 9.9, 10.4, 10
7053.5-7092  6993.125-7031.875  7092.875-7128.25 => 0.01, 10.3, 9.31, 9.7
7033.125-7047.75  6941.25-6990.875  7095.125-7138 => -0.06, 10.1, 9.21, 9.67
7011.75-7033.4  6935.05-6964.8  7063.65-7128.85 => -0.07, 10.2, 9.41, 9.79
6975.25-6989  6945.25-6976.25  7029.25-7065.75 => 0.02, 10.2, 10.1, 10.1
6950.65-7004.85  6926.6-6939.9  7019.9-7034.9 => 0.02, 10.3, 10.3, 10.3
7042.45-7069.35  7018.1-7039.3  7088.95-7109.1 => 0.01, 10.3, 9.32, 9.94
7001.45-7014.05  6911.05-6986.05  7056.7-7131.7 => -0.02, 10.1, 9.43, 9.86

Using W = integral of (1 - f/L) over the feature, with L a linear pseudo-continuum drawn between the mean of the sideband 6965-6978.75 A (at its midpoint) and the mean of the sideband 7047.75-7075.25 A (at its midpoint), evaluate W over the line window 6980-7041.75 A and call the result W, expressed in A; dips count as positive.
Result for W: -1.99 A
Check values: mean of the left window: 10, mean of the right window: 9.86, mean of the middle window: 10.3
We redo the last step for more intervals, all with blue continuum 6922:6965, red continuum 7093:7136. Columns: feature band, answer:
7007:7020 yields -1.03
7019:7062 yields -2.28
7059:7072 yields -0.27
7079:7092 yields 0.04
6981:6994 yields -0.31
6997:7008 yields -0.10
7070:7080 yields -0.34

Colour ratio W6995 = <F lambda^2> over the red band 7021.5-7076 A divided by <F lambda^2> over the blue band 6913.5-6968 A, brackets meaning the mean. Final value 1.01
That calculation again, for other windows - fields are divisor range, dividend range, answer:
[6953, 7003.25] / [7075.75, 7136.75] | 0.94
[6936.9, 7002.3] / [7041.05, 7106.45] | 0.98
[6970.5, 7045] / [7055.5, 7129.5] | 0.95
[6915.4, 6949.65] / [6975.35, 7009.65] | 1.01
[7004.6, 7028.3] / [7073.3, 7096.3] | 0.93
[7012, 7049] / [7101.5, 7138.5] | 0.91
